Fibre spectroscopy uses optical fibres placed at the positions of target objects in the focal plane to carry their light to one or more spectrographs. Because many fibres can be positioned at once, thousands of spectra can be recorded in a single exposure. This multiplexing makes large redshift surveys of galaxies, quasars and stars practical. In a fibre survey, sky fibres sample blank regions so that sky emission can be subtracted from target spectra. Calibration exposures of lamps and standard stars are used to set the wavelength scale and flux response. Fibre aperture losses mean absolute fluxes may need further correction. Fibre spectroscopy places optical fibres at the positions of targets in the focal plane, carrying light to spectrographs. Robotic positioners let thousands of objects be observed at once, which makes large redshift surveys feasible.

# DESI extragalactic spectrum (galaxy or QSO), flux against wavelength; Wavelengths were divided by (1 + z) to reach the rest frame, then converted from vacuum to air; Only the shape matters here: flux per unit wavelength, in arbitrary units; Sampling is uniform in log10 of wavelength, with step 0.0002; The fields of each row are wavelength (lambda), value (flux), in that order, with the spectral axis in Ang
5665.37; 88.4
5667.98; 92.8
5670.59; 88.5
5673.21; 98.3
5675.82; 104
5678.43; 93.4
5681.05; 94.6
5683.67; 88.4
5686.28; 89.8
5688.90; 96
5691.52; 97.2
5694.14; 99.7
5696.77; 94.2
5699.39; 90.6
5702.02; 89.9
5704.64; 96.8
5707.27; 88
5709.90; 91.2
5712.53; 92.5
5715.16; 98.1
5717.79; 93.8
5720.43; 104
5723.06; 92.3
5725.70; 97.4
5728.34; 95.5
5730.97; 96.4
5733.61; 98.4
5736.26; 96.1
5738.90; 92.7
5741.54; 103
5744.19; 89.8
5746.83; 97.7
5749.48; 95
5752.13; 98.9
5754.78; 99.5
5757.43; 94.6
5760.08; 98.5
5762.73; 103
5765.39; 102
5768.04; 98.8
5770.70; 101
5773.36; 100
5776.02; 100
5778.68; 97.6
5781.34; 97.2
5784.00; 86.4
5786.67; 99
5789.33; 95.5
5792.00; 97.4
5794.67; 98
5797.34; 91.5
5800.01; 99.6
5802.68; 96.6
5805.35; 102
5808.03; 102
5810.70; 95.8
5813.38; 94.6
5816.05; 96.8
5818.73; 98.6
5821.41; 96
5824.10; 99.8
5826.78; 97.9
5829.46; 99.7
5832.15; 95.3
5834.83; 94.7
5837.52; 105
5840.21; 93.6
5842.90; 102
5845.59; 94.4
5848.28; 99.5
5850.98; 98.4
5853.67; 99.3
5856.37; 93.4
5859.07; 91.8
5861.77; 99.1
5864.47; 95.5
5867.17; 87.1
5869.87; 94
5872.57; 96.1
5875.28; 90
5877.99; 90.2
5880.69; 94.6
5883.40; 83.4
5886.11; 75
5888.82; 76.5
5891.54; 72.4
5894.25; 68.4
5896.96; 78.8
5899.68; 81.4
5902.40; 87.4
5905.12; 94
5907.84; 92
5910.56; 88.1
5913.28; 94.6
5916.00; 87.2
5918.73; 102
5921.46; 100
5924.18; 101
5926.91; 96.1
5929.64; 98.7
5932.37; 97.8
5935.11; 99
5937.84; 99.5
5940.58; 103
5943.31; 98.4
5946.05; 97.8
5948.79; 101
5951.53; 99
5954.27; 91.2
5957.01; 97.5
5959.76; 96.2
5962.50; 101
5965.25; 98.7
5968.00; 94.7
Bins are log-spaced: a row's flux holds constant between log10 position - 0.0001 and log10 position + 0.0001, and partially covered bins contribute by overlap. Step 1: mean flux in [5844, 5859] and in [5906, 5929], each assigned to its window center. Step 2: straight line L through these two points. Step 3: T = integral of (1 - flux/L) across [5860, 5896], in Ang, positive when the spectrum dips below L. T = 3.7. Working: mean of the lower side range 96.6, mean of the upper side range 95.2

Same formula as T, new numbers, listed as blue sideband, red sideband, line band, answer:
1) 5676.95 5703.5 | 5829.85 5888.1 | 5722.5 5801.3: -2.95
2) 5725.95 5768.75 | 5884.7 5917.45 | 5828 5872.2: -4.32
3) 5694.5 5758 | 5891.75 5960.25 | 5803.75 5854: -1.96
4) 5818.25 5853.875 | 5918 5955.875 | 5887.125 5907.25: 3.74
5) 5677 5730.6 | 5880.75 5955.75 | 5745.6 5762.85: -0.79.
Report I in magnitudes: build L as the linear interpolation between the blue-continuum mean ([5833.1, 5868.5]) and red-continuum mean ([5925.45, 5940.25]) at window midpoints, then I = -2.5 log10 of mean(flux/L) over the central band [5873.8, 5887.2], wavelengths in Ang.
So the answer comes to 0.12 mag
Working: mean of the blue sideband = 96.4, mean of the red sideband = 98.5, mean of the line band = 86.9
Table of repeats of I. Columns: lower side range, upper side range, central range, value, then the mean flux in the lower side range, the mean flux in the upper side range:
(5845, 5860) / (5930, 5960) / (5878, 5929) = 0.11 mag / 96.3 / 98.3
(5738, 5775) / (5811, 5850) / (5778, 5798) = 0.03 mag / 98.3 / 97.7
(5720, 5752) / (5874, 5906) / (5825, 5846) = -0.12 mag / 96.4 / 82.5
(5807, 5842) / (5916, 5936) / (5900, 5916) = 0.09 mag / 97.7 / 98.4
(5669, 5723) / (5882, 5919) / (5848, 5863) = -0.12 mag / 94.4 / 83.9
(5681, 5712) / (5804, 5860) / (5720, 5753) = -0.02 mag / 93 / 97.7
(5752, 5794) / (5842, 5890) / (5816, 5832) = -0.04 mag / 98.1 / 92.2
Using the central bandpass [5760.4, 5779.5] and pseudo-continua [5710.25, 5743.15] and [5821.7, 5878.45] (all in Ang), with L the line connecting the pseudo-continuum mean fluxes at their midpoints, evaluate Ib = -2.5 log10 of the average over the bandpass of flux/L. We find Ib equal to -0.04 mag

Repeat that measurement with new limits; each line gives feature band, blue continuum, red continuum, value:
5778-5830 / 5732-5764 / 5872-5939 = -0.03 mag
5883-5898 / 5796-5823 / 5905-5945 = 0.28 mag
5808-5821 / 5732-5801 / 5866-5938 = -0.03 mag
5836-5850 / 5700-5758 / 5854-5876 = -0.05 mag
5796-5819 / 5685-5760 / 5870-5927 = -0.06 mag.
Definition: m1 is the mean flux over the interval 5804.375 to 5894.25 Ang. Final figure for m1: 93.6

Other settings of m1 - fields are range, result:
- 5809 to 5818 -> 96.3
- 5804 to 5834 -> 98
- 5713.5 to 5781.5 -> 97.7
